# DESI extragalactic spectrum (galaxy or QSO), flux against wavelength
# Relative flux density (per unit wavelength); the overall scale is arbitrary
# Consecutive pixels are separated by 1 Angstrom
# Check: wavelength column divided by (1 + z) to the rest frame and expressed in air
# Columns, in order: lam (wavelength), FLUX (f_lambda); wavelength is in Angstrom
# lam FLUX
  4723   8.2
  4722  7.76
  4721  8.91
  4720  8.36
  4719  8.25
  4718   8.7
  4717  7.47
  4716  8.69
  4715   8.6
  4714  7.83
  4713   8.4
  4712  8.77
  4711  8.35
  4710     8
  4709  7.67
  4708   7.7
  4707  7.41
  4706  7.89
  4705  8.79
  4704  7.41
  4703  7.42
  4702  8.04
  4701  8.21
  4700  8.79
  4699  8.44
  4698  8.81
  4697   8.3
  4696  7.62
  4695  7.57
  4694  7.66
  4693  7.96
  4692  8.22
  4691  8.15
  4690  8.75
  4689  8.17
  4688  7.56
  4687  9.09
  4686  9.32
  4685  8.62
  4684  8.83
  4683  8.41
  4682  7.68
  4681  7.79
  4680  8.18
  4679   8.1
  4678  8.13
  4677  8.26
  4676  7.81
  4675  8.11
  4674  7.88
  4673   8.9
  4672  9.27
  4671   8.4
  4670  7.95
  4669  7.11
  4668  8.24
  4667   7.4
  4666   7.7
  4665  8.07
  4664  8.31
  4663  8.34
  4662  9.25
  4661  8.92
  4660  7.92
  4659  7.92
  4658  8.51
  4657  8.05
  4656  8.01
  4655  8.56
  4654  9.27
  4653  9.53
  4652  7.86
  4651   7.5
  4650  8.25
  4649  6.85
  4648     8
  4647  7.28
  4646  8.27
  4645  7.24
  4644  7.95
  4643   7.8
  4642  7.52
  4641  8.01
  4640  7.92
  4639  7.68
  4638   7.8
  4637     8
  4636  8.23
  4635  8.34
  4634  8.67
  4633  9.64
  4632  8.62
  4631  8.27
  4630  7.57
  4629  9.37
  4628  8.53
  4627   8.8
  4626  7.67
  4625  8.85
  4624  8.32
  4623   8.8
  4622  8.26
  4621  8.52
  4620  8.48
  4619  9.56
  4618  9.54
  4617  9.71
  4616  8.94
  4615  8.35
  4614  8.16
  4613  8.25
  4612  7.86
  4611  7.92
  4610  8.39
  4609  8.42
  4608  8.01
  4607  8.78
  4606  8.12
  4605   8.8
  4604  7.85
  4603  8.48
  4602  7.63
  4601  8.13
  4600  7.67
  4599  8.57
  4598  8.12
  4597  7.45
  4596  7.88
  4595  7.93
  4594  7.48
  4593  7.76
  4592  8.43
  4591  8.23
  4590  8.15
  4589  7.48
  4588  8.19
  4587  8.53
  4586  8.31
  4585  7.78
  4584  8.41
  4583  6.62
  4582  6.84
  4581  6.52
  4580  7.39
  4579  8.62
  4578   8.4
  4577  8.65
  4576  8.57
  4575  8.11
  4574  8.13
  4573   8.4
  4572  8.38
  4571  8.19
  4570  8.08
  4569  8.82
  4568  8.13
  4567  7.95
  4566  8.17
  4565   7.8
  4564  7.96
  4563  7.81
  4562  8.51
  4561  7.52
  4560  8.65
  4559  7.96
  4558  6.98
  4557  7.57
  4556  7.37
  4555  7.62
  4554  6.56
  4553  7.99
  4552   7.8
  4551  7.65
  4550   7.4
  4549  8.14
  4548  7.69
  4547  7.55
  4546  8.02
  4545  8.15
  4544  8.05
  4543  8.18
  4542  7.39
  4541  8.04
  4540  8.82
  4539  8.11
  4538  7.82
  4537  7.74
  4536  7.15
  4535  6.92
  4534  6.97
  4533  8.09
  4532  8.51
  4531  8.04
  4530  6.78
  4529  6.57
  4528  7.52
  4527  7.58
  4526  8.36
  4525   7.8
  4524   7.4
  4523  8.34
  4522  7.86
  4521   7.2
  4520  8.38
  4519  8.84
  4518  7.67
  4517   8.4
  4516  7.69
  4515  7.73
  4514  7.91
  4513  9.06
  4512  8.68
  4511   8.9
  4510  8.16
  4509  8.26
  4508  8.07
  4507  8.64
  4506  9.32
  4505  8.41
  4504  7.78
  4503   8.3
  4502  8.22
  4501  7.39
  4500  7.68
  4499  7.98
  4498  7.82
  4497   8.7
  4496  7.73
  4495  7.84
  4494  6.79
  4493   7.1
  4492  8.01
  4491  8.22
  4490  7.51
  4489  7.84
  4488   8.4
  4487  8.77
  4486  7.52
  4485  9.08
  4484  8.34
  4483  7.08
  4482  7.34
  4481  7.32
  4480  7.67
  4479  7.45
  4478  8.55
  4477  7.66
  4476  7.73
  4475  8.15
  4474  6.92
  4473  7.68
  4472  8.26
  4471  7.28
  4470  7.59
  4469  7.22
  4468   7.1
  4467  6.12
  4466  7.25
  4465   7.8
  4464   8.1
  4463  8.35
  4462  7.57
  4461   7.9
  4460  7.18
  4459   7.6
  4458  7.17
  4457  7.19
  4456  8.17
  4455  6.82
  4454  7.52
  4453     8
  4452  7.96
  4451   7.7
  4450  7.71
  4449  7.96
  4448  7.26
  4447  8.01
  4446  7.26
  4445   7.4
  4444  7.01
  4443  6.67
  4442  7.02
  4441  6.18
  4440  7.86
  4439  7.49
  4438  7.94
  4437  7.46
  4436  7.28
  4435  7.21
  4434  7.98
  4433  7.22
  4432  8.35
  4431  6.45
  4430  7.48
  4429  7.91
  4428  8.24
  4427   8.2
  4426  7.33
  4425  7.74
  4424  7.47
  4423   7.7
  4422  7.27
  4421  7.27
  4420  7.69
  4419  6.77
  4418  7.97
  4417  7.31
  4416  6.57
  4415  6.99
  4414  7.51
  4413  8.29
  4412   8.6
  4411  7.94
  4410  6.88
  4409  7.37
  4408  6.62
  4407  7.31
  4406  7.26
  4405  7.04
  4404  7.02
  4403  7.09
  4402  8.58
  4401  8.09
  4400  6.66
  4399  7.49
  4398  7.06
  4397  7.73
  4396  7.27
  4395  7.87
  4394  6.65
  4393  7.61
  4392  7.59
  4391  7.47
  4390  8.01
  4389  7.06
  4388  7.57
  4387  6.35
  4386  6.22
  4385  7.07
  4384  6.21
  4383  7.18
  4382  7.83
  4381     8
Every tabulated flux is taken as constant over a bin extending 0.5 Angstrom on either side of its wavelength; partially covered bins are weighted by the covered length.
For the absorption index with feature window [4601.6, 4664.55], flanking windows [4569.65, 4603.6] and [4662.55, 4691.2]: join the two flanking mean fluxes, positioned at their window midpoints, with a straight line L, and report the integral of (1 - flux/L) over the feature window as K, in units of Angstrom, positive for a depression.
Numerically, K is -1.7 Angstrom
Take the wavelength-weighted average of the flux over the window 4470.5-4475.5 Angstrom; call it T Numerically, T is 7.66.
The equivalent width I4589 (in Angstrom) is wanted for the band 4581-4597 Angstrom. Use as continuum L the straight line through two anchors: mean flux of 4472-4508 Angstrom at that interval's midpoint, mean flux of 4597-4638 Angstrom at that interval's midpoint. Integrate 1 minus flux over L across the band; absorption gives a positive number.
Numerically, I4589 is 1.0 Angstrom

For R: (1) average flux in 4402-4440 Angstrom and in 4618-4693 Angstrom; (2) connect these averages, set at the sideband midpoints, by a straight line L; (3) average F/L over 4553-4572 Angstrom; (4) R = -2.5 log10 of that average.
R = 0.01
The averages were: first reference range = 7.49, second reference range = 8.26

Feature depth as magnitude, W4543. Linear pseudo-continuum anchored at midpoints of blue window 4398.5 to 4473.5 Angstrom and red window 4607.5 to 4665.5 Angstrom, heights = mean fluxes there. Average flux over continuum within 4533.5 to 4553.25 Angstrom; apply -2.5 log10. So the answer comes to 0.021 mag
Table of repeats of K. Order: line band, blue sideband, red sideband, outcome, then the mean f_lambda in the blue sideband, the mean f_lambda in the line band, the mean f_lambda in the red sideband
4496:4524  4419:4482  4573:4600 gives -1.7 Angstrom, 7.52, 8.18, 7.95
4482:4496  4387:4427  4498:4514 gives 0.5 Angstrom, 7.42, 7.86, 8.29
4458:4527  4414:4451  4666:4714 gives -2.6 Angstrom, 7.44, 7.89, 8.15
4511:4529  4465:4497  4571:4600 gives -0.5 Angstrom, 7.68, 8.01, 7.97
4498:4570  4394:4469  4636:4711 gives -1.7 Angstrom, 7.46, 7.92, 8.11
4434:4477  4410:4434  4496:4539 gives 1.3 Angstrom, 7.57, 7.49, 7.97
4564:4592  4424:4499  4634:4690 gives -0.4 Angstrom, 7.62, 8.04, 8.16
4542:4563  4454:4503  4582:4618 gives 0.5 Angstrom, 7.7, 7.76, 8.14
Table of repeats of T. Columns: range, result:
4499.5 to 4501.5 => 7.54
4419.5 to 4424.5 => 7.48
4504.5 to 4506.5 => 8.87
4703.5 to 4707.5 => 7.88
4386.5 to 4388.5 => 6.96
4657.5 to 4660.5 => 8.12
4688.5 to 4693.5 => 8.25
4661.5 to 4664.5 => 8.63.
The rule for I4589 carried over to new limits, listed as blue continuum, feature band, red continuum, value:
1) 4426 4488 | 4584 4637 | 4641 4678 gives -2.33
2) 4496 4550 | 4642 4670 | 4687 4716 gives 0.05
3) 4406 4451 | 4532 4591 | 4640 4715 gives -0.46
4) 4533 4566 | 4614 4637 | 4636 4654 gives -2.30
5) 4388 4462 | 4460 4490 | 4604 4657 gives -0.15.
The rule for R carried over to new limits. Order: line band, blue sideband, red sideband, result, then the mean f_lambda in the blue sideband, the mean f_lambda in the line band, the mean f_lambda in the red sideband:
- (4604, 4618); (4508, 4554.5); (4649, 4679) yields -0.05 mag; 7.87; 8.46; 8.23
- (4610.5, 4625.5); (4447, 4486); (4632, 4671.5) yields -0.08 mag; 7.63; 8.63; 8.12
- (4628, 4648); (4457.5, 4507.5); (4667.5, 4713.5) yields -0.01 mag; 7.79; 8.12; 8.18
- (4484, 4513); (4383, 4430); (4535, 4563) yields -0.07 mag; 7.39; 8.13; 7.78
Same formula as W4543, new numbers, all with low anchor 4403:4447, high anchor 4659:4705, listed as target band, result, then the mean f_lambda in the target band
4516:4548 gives -0.01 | 7.81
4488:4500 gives -0.02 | 7.8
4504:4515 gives -0.11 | 8.47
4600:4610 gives -0.03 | 8.22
